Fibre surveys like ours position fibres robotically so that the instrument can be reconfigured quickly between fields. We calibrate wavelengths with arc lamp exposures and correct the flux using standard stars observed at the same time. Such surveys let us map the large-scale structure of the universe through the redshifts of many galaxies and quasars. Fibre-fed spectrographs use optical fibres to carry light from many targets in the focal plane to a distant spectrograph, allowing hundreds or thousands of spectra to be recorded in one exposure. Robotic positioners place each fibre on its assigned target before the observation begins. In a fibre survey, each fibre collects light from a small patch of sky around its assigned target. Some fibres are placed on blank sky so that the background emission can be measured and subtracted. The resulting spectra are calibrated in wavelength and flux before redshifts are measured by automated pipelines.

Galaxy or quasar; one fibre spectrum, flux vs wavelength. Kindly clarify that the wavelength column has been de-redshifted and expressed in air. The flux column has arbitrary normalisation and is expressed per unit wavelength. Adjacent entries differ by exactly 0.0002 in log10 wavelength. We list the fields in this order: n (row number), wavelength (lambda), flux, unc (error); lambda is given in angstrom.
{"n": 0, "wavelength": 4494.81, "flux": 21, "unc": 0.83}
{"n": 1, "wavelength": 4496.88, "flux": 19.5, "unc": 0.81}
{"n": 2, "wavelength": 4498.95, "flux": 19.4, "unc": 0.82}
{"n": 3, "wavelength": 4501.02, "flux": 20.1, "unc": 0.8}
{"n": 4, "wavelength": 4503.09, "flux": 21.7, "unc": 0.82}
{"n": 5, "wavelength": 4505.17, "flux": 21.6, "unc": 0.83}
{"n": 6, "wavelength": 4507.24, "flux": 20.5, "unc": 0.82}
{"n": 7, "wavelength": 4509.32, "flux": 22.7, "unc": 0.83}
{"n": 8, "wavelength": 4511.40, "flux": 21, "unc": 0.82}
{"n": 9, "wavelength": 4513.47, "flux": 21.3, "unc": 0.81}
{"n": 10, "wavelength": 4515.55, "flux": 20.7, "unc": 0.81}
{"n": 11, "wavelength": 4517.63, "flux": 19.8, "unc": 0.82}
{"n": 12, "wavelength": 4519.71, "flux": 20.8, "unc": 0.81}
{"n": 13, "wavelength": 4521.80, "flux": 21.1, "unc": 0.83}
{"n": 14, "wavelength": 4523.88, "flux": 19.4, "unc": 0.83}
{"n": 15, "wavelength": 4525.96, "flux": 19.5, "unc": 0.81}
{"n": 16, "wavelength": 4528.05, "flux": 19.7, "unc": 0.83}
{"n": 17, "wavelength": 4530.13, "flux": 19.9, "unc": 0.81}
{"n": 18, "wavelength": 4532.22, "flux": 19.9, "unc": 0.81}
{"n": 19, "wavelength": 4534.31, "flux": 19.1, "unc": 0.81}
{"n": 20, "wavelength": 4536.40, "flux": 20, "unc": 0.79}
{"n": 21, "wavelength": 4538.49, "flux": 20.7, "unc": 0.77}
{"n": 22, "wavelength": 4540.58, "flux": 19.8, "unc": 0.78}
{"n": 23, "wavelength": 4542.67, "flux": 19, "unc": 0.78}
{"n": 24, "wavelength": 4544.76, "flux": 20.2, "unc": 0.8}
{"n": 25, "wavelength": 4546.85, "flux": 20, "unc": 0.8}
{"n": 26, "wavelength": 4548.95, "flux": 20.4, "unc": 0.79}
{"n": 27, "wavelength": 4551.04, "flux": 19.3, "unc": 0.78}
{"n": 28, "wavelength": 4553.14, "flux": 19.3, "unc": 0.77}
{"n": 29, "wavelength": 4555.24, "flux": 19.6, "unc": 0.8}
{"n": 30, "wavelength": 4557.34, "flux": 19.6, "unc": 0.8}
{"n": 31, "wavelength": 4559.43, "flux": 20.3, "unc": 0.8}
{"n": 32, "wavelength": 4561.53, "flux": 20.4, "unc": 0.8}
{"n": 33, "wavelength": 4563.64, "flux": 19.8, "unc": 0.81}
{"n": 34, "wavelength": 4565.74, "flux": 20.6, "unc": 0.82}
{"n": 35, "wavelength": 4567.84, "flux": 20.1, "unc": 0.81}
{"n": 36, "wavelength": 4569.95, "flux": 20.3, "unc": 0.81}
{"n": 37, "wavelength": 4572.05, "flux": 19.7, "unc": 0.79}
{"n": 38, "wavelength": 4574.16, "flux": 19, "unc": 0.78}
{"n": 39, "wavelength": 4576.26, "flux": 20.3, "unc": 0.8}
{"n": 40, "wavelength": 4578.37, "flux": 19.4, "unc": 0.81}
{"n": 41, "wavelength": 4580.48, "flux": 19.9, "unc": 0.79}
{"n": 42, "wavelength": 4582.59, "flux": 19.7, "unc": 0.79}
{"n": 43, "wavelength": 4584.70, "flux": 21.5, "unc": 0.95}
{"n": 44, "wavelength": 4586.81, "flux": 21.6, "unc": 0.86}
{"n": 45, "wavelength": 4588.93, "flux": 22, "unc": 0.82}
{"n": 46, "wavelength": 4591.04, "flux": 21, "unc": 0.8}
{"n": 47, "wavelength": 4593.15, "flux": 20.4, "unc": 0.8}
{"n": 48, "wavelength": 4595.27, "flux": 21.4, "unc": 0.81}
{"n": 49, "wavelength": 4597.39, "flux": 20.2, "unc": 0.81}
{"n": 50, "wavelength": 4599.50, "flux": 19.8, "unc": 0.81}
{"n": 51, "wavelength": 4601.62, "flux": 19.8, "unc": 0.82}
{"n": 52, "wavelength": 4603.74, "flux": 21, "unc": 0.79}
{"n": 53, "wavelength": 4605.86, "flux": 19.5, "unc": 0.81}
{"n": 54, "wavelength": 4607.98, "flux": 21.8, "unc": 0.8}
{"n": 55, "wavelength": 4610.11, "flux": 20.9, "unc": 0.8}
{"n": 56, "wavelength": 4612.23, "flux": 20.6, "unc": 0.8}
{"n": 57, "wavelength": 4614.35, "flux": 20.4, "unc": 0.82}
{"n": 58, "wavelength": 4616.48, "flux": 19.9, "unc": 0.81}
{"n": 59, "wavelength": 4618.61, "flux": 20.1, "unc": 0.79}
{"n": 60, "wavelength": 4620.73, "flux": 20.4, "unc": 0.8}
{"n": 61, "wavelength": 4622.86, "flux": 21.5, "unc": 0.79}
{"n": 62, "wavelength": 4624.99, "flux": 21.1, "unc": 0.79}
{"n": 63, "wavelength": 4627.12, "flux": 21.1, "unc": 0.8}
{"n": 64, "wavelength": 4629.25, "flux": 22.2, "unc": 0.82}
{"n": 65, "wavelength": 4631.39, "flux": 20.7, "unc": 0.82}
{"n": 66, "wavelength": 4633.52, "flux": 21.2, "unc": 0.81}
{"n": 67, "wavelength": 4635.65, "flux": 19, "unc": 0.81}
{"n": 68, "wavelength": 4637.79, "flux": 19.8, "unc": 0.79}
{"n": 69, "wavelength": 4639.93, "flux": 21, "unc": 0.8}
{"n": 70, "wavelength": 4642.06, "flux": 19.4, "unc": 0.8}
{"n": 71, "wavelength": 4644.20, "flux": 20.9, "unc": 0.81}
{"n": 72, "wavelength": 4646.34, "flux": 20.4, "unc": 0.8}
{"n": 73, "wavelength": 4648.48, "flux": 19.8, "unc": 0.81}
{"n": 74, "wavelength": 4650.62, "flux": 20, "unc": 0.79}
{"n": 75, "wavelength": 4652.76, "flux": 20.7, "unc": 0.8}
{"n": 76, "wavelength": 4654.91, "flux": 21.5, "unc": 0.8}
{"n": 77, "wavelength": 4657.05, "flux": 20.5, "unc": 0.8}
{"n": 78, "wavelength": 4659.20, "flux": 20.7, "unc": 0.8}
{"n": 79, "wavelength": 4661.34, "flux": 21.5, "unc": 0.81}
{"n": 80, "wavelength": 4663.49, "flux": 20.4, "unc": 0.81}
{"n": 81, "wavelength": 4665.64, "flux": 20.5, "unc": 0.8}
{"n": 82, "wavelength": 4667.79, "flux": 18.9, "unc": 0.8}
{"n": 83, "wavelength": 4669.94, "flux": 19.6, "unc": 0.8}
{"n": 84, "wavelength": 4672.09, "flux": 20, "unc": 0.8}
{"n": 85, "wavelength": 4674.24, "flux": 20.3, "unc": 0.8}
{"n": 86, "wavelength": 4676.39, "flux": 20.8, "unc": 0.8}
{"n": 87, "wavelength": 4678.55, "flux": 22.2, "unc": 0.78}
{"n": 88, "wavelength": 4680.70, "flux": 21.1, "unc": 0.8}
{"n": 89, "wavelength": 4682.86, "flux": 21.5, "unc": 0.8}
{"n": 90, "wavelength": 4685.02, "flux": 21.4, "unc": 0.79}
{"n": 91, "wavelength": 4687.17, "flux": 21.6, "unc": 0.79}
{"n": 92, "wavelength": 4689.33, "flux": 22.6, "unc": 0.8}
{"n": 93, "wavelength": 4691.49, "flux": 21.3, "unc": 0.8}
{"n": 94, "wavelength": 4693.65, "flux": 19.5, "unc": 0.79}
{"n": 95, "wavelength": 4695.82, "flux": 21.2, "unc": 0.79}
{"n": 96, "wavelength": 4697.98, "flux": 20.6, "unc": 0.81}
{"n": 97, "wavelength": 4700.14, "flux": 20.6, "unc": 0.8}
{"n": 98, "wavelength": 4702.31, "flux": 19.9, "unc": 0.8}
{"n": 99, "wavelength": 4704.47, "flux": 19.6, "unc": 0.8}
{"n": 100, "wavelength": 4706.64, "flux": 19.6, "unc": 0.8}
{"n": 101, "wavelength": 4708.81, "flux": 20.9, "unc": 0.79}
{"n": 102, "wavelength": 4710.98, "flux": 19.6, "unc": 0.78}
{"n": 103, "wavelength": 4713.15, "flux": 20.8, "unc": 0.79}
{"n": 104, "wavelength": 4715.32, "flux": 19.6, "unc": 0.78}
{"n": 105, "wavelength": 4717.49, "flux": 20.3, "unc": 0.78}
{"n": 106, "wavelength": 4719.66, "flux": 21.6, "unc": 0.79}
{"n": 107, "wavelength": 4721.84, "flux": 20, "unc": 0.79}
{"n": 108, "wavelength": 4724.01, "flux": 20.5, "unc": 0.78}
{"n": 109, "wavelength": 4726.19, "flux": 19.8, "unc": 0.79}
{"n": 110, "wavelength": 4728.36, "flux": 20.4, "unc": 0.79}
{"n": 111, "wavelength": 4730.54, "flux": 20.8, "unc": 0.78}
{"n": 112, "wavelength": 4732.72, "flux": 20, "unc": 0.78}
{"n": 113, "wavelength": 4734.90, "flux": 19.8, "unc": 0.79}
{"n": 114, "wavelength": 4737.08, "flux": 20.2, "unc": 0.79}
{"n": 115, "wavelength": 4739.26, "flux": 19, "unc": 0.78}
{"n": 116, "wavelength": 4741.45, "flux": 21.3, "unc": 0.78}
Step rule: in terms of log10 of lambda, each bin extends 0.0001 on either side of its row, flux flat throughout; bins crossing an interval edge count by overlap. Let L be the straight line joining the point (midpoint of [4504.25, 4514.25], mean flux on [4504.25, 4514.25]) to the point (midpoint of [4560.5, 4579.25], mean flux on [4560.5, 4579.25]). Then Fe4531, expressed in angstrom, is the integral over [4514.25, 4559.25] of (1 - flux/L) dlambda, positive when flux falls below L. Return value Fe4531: 1.8 angstrom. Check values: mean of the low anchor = 21.4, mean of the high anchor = 20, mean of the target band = 19.9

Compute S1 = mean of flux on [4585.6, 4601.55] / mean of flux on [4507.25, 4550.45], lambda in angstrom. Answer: 1.0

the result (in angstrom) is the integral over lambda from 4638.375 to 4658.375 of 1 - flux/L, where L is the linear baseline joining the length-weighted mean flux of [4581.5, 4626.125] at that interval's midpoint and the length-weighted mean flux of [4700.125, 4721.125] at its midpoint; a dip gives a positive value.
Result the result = 0.0 angstrom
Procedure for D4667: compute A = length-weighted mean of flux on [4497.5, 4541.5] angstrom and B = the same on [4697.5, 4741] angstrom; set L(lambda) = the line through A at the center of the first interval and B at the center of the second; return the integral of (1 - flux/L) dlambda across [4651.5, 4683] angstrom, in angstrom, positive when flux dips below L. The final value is -0.6 angstrom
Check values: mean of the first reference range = 20.4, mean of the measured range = 20.6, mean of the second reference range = 20.2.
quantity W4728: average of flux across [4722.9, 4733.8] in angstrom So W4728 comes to 20.3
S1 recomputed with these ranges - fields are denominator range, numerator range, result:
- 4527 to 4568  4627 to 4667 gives 1.03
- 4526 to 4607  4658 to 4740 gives 1.02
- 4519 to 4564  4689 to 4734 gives 1.03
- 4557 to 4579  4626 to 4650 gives 1.03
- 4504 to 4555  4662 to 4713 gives 1.02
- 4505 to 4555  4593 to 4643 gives 1.02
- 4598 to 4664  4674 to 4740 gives 1.00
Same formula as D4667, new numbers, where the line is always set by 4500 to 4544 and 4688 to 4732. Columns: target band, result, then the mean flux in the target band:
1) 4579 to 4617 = -0.4 angstrom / 20.6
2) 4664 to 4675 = 0.3 angstrom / 19.9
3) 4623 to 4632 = -0.4 angstrom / 21.3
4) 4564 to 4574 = 0.2 angstrom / 20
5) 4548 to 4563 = 0.4 angstrom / 19.8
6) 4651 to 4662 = -0.2 angstrom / 20.9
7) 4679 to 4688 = -0.4 angstrom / 21.5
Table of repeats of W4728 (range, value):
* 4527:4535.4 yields 19.6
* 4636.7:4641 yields 20.4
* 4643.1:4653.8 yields 20.4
